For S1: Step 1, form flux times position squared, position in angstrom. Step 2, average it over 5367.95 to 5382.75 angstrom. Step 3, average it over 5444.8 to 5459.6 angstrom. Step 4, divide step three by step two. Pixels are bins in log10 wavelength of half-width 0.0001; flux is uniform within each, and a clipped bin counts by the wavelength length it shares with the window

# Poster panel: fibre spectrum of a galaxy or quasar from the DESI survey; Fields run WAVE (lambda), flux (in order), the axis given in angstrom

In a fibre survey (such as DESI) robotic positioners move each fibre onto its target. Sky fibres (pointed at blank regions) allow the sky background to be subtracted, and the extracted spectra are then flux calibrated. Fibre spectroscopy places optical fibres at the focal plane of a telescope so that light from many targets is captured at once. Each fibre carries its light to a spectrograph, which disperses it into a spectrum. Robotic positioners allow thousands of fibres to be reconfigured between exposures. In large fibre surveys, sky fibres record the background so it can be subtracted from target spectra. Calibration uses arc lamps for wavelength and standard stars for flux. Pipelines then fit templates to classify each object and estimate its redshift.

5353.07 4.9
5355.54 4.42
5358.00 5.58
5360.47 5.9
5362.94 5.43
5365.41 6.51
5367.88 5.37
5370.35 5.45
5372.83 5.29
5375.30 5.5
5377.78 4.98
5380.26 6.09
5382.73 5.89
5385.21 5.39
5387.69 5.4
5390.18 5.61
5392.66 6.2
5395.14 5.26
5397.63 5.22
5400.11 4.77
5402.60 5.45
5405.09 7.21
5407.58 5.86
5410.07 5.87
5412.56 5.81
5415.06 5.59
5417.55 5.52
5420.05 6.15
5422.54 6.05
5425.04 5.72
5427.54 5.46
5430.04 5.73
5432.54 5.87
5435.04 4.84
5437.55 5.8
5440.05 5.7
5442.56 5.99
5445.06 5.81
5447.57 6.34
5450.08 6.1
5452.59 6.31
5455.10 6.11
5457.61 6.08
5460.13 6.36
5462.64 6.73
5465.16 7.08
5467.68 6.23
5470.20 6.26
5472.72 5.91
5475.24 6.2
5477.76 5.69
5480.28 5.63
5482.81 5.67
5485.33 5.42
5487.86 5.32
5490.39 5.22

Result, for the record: 1.2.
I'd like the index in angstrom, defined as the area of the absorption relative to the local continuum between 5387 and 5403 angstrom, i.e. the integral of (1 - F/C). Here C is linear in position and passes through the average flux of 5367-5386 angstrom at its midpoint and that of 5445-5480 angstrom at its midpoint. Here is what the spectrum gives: 0.7 angstrom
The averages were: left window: 5.5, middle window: 5.41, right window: 6.23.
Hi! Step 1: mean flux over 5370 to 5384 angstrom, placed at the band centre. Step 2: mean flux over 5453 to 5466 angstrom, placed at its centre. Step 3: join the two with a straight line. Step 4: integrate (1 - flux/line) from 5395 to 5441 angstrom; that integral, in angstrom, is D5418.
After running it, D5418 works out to 2.3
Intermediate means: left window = 5.54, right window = 6.44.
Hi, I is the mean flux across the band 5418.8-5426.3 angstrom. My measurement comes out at 5.97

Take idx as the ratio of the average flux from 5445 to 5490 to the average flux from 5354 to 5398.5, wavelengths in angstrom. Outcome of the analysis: 1.10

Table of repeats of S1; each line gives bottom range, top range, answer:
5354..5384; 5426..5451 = 1.07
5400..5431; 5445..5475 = 1.10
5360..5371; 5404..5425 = 1.06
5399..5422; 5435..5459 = 1.04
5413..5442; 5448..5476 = 1.12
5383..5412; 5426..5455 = 1.04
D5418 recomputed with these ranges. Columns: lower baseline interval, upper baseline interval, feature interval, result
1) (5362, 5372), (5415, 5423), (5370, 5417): 1.1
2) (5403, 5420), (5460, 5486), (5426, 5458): 1.0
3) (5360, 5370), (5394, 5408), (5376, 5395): 0.2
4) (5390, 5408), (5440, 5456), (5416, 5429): 0.2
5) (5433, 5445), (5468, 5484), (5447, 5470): -2.3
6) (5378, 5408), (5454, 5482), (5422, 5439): 0.9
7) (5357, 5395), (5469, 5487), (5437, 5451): -0.5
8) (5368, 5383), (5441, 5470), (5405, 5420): -0.1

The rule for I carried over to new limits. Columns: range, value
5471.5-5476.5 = 6.06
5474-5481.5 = 5.84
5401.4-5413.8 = 6.04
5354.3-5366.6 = 5.56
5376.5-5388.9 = 5.55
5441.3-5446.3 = 5.9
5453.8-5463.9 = 6.32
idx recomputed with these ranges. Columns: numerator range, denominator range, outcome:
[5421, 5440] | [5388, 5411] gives 0.99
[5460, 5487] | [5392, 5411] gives 1.06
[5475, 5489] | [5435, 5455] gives 0.95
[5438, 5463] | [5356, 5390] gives 1.10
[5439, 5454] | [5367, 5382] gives 1.11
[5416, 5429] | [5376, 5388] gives 1.04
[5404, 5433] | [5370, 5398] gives 1.07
